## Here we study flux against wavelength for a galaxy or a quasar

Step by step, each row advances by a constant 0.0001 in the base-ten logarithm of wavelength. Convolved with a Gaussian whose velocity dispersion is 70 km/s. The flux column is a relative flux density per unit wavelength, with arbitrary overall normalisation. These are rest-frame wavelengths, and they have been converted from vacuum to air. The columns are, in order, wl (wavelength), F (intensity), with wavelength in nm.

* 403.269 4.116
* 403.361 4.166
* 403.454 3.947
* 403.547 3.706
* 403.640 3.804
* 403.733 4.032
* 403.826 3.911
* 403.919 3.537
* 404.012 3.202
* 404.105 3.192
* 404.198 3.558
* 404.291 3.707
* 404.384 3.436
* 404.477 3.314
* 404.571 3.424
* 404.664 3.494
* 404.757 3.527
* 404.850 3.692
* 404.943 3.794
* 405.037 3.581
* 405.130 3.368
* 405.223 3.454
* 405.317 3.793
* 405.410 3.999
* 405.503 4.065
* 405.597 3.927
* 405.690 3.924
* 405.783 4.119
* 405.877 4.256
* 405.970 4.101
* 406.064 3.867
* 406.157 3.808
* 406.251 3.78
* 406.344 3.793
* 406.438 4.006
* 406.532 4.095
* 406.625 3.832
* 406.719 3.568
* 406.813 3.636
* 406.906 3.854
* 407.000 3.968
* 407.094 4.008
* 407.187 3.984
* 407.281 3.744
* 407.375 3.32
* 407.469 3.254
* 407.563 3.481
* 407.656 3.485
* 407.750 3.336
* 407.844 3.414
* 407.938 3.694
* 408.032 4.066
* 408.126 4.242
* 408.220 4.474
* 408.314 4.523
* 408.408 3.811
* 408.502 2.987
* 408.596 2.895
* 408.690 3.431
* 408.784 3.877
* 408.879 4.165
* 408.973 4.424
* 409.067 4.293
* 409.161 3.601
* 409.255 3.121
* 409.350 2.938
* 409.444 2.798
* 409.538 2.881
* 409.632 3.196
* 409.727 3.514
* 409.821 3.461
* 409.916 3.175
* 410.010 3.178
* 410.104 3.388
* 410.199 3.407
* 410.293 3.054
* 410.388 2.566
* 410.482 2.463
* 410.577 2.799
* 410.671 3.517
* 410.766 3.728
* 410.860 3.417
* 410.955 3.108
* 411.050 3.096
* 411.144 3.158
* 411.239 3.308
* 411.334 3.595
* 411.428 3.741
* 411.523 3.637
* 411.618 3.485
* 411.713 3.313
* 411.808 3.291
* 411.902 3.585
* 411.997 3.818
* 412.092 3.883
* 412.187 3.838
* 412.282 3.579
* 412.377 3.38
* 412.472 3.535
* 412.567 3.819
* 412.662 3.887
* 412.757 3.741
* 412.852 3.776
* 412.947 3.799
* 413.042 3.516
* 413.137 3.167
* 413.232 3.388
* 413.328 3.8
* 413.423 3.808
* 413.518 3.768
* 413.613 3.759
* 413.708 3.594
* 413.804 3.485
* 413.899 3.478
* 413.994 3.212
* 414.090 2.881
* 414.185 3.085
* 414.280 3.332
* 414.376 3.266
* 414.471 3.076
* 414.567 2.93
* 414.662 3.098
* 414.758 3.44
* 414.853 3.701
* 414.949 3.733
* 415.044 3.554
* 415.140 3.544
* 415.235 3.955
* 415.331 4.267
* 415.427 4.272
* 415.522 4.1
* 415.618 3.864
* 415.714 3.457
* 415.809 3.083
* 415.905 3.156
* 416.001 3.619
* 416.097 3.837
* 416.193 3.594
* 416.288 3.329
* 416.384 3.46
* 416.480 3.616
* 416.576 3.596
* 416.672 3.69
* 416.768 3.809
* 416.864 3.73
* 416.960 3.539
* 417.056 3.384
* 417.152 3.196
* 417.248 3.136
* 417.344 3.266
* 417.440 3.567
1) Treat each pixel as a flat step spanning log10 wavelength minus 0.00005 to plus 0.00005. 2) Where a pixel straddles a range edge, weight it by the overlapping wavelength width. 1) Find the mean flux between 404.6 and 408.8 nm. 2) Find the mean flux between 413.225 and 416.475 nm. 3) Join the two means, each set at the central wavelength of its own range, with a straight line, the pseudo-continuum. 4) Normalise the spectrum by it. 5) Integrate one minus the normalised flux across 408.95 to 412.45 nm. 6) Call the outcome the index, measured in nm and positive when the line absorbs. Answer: 0.270 nm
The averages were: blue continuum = 3.76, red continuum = 3.53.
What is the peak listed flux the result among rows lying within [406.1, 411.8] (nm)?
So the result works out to 4.523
